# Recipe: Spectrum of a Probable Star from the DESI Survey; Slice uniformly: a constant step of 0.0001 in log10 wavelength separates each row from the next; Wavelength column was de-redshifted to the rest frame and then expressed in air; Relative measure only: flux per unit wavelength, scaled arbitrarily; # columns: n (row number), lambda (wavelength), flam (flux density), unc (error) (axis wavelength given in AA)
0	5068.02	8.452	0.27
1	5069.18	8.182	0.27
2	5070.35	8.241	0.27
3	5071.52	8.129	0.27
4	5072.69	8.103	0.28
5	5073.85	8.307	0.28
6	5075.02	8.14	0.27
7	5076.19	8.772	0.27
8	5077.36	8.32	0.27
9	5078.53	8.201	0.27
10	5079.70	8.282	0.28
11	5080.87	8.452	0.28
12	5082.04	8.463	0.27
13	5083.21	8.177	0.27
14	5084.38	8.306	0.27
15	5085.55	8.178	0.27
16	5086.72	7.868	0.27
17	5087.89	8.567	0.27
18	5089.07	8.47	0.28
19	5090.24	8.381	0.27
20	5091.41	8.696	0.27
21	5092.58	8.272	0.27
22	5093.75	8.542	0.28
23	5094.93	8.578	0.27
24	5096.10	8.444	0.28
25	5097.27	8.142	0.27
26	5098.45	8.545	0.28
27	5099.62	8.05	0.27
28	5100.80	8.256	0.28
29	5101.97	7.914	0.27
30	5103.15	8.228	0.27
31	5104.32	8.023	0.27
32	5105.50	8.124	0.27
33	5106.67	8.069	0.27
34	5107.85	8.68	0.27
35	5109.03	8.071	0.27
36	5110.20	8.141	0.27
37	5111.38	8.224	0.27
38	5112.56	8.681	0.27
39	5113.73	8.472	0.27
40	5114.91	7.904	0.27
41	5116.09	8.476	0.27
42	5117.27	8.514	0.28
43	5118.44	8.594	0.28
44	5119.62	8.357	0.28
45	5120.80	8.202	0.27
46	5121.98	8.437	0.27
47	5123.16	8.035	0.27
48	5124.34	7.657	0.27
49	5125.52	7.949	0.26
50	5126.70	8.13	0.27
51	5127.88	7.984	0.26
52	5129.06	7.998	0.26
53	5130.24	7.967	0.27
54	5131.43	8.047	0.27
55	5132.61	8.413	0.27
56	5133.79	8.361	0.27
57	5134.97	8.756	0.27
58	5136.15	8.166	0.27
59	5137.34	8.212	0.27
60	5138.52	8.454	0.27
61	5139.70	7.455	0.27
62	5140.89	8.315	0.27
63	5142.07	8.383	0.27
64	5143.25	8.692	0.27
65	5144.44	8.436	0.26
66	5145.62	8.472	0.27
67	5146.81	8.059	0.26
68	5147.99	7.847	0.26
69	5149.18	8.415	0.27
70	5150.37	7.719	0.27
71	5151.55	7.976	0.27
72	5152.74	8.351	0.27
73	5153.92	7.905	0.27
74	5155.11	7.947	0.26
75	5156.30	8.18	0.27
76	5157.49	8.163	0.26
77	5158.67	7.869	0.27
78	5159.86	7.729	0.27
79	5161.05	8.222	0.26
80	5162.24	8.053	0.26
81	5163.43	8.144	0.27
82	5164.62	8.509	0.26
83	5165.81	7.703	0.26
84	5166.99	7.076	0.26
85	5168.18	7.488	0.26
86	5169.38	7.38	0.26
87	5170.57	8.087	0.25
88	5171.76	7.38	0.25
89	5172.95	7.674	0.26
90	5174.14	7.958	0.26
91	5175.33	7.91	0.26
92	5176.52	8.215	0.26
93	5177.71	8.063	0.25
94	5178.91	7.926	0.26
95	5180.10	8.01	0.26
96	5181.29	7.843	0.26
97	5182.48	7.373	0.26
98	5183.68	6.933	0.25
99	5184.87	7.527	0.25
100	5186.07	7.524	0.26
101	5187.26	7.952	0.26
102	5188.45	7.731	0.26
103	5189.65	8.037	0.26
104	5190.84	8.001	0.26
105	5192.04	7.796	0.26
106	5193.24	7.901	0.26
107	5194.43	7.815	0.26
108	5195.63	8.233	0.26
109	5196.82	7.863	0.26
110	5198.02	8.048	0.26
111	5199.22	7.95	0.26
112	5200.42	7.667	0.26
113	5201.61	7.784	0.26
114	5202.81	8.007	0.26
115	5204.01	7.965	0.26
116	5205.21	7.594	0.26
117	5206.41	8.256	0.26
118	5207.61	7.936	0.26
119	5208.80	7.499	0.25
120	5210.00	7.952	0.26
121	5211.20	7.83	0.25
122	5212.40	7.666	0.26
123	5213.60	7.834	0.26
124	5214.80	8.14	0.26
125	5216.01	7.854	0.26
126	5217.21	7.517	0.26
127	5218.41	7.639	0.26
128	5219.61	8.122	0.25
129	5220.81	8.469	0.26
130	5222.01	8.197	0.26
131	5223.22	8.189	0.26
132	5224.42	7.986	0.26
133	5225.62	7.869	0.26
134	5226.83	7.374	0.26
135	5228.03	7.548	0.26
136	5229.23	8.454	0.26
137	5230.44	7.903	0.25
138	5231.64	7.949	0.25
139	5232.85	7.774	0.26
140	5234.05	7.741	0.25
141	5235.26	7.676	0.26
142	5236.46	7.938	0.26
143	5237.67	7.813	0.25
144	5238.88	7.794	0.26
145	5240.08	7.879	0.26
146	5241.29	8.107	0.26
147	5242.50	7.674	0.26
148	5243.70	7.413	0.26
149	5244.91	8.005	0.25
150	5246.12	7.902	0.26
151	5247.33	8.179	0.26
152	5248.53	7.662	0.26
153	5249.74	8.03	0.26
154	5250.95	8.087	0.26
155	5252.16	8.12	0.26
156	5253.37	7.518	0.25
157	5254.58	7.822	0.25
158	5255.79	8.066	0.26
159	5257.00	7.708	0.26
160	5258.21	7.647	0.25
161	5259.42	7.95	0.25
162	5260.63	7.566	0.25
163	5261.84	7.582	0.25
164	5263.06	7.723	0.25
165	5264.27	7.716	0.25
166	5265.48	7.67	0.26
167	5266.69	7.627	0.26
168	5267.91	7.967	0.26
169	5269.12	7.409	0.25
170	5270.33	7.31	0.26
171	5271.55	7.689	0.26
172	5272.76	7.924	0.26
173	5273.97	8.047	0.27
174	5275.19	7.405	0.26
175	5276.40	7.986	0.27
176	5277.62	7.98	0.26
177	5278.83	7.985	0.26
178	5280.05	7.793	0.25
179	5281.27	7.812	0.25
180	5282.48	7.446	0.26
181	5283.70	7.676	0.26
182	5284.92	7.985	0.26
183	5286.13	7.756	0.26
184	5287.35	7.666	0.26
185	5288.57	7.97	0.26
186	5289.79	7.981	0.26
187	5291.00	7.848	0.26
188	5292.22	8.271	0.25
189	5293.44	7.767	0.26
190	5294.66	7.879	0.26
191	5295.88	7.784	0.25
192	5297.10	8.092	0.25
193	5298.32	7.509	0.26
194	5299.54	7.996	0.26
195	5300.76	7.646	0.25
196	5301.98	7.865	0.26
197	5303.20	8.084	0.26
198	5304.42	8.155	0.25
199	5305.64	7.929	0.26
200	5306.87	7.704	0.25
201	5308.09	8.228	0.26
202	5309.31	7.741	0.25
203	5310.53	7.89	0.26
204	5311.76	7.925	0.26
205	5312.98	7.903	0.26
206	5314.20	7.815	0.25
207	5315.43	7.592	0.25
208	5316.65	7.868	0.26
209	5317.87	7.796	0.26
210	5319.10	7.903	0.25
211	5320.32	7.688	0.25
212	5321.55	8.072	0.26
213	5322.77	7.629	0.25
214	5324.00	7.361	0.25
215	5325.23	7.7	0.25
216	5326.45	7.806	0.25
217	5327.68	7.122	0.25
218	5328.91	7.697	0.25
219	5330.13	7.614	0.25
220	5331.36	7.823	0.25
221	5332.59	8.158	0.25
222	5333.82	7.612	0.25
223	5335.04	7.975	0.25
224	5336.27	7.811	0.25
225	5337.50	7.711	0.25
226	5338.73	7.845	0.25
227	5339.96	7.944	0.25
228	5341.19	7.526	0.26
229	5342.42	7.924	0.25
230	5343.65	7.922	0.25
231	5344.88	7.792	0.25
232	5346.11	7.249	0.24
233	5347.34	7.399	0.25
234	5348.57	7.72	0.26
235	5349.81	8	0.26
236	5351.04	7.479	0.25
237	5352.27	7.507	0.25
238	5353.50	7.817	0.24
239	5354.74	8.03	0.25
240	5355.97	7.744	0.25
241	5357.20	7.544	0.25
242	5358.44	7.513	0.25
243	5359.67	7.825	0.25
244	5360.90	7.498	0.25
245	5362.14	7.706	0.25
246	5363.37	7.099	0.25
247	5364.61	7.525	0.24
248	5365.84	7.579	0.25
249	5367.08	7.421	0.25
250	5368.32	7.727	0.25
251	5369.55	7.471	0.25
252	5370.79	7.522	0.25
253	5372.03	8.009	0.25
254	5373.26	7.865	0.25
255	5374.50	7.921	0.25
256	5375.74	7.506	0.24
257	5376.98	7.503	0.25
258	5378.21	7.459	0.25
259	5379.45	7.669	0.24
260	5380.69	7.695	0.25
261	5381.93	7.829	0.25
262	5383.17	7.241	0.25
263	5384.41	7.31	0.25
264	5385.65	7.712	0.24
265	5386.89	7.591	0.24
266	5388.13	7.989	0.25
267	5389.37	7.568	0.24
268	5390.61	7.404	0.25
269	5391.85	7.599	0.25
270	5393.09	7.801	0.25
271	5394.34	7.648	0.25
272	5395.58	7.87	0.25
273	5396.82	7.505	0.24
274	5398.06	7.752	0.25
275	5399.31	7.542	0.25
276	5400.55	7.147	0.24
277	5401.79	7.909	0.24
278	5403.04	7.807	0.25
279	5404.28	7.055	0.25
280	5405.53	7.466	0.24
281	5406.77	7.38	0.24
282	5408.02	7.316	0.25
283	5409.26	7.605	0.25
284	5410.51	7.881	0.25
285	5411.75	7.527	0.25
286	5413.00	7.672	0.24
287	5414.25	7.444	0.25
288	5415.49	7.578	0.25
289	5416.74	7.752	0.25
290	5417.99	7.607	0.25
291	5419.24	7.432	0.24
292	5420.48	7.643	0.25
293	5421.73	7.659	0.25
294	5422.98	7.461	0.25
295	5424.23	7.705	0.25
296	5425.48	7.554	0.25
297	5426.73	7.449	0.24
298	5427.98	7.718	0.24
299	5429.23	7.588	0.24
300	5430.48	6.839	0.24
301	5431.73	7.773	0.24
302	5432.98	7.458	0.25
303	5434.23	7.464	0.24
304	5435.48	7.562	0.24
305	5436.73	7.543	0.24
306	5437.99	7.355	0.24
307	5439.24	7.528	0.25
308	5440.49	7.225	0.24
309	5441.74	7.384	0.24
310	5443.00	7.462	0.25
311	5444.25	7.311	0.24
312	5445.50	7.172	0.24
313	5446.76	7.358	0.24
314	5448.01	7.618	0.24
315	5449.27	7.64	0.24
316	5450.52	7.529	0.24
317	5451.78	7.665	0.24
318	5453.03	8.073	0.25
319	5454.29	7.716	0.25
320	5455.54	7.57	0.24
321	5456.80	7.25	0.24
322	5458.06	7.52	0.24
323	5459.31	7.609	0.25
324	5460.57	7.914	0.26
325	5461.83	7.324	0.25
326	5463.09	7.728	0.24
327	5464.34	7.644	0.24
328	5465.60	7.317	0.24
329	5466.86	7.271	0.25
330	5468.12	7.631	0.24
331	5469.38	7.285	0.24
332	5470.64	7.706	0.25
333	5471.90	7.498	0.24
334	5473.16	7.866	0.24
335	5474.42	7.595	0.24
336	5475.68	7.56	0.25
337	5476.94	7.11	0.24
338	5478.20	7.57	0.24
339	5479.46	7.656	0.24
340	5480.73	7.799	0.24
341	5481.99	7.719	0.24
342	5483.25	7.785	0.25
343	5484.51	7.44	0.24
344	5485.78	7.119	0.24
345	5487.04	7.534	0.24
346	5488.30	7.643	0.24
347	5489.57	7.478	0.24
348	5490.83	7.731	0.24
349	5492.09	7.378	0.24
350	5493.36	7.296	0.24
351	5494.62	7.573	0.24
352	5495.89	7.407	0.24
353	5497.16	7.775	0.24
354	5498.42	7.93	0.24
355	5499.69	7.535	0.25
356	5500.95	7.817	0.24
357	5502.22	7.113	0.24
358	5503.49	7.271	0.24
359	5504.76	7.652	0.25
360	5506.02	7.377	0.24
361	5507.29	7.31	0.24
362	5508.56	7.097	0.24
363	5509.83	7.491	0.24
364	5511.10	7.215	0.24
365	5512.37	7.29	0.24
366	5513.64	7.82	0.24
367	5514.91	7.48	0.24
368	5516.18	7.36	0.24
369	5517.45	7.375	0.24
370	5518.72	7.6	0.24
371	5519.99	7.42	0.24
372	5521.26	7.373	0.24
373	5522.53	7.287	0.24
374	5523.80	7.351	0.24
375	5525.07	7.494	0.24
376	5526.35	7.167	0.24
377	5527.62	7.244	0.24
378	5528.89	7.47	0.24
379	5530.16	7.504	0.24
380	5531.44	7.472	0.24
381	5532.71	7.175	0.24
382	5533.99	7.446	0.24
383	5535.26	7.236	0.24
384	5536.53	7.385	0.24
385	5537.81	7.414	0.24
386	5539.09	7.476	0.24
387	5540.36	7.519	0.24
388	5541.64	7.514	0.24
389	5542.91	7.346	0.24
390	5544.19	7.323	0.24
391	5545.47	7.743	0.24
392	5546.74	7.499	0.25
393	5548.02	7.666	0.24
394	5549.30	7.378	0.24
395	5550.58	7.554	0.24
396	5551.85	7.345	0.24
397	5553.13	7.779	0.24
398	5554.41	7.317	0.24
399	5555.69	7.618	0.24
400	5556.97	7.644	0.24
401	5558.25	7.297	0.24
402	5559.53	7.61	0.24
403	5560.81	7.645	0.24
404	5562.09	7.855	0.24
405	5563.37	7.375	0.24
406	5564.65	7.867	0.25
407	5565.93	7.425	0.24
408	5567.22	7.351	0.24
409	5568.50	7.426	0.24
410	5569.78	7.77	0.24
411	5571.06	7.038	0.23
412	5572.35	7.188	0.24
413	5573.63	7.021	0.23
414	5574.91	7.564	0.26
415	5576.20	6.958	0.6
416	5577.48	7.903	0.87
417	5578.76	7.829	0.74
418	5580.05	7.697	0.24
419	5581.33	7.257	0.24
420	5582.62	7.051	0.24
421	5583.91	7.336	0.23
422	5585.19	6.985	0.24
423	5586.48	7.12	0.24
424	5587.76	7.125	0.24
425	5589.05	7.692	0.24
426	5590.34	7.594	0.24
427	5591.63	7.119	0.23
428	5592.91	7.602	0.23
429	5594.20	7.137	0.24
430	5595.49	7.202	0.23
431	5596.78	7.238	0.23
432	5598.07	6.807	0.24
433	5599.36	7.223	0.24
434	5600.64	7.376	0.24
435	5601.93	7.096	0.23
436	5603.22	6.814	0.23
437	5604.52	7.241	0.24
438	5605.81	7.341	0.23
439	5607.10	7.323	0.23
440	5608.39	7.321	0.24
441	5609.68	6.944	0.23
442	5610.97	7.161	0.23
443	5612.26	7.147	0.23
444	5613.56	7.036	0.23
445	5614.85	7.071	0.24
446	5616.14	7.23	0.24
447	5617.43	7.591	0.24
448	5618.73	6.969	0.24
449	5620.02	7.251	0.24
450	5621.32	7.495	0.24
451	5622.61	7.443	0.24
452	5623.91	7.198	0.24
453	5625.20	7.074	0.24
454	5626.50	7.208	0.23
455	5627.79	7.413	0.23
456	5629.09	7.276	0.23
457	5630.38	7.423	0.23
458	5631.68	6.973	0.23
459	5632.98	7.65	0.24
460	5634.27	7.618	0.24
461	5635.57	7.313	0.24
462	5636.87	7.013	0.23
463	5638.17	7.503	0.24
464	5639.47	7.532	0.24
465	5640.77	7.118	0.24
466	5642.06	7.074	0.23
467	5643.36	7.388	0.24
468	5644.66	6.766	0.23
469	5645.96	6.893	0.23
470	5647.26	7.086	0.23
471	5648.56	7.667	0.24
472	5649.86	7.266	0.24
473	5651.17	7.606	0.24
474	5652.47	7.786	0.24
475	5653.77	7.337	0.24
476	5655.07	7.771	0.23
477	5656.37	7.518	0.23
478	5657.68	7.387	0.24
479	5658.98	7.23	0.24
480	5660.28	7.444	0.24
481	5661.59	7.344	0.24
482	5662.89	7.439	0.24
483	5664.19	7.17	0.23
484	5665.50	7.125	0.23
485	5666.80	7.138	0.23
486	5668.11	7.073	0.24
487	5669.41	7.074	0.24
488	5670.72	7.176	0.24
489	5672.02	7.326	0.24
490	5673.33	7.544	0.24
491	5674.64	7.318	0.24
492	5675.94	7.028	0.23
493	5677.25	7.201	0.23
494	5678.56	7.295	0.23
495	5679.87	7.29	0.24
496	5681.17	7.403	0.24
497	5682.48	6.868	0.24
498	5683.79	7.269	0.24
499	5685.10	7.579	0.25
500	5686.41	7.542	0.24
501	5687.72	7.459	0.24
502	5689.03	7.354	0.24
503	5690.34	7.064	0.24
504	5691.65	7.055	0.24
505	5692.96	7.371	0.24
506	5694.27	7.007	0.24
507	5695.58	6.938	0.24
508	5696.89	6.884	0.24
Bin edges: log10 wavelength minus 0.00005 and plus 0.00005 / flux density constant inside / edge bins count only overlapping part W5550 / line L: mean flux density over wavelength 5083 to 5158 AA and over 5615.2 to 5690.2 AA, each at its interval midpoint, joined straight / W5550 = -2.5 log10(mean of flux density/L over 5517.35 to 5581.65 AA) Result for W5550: 0.004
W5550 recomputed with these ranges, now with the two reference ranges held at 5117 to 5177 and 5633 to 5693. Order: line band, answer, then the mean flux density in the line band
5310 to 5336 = 0.01 mag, 7.76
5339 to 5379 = 0.02 mag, 7.65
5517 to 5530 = 0.02 mag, 7.39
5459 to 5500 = 0.00 mag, 7.56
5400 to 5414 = 0.02 mag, 7.52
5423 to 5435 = 0.02 mag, 7.5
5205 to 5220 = 0.02 mag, 7.84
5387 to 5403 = 0.01 mag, 7.65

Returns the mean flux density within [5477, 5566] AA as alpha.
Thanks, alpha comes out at 7.48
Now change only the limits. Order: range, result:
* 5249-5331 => 7.8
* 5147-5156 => 8.03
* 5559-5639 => 7.31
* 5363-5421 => 7.59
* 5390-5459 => 7.54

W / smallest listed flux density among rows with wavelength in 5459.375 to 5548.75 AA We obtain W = 7.097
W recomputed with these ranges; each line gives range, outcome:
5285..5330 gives 7.122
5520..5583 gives 6.958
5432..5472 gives 7.172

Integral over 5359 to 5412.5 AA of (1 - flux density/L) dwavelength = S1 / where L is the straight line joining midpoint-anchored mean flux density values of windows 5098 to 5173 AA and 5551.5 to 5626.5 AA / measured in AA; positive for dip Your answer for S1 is 0.6 AA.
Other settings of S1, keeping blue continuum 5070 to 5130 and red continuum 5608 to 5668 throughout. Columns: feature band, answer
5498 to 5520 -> 0.2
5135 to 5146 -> -0.2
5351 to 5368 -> 0.4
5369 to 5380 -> 0.2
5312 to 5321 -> 0.1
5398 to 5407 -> 0.3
